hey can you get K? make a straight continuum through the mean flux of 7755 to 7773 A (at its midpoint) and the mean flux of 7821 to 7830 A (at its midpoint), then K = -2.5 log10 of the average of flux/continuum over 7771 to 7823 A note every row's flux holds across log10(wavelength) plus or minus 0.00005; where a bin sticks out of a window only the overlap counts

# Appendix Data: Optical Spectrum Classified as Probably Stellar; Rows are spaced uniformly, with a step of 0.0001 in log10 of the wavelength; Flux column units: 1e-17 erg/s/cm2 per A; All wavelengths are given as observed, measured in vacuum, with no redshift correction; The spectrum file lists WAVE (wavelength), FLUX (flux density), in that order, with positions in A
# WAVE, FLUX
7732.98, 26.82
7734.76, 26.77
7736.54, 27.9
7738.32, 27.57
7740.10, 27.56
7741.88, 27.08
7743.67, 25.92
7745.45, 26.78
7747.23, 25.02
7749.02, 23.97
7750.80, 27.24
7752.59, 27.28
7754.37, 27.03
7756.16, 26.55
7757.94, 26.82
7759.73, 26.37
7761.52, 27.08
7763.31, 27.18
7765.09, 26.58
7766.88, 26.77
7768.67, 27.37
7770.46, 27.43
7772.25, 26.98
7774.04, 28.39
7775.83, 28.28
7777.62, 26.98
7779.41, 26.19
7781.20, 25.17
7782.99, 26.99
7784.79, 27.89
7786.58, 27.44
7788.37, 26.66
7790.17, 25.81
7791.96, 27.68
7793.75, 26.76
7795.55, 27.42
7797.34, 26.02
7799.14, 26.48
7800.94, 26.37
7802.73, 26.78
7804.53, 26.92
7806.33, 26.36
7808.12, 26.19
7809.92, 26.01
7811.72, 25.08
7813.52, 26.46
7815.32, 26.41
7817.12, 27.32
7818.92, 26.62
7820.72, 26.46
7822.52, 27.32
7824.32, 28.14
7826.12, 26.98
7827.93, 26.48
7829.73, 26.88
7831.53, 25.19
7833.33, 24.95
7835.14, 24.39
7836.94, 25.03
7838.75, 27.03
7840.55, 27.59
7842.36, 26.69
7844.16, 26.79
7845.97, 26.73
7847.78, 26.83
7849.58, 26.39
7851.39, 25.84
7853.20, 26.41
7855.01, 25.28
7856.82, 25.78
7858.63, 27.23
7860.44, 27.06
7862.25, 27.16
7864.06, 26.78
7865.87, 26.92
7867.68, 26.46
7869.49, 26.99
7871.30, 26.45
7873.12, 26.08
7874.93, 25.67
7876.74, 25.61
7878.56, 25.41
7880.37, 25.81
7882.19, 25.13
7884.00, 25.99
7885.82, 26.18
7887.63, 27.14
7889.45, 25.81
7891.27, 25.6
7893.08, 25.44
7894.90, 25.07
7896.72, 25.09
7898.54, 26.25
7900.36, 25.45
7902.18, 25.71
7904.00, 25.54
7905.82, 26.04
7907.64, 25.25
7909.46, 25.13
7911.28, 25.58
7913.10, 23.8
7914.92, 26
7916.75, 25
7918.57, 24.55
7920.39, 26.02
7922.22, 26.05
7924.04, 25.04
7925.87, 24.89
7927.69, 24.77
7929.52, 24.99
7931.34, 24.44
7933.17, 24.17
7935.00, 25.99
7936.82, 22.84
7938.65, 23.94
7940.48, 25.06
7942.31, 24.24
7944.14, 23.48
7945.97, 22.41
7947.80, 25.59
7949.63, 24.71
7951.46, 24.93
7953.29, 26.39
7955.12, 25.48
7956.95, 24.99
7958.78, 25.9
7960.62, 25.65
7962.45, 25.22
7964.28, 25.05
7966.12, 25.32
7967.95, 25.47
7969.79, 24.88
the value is 0.01 mag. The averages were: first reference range 26.9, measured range 26.7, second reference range 27.1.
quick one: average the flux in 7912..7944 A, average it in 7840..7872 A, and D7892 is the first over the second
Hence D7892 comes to 0.9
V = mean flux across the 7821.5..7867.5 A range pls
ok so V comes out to 26.5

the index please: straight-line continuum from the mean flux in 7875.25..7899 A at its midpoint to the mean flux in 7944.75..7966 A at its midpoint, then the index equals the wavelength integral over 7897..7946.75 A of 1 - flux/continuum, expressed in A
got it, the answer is 1.0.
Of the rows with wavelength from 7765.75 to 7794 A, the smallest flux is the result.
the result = 25.17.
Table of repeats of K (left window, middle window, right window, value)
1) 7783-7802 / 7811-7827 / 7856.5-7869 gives 0.00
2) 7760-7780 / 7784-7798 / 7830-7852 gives 0.00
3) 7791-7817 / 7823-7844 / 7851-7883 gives 0.00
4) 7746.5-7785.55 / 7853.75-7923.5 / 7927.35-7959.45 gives -0.02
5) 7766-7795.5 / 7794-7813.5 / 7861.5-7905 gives 0.02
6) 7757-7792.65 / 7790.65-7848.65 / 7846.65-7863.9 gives 0.01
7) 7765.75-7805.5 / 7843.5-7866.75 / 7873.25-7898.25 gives -0.02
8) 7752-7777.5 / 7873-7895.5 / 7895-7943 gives -0.01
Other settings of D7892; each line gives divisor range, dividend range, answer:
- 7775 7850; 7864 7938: 0.96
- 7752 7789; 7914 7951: 0.91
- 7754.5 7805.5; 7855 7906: 0.97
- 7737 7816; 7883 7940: 0.95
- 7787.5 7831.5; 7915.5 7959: 0.93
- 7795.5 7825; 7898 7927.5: 0.95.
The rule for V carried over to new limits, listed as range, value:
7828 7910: 26.1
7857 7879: 26.5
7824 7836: 26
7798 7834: 26.5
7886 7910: 25.7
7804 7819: 26.3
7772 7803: 26.9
